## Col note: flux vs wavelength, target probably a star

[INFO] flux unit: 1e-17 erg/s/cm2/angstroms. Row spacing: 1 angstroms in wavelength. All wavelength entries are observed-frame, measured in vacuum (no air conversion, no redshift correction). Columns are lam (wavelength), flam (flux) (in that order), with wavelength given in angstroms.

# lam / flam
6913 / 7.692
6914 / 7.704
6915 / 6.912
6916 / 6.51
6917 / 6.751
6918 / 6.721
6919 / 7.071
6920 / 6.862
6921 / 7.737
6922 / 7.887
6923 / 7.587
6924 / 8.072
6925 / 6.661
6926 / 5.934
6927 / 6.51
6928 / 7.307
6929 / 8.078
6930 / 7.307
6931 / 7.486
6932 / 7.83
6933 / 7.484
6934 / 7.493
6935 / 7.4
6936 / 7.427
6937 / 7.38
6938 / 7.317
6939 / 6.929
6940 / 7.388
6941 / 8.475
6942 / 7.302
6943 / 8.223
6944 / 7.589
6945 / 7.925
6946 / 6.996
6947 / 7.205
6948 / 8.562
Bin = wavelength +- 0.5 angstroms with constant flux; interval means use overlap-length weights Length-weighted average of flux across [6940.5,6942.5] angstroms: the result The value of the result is 7.89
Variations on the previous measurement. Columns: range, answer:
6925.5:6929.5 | 6.96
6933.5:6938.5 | 7.4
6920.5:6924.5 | 7.82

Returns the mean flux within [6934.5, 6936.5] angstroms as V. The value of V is 7.41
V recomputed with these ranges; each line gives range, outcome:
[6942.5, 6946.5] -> 7.68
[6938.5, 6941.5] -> 7.6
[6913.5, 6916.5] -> 7.04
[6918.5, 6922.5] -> 7.39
